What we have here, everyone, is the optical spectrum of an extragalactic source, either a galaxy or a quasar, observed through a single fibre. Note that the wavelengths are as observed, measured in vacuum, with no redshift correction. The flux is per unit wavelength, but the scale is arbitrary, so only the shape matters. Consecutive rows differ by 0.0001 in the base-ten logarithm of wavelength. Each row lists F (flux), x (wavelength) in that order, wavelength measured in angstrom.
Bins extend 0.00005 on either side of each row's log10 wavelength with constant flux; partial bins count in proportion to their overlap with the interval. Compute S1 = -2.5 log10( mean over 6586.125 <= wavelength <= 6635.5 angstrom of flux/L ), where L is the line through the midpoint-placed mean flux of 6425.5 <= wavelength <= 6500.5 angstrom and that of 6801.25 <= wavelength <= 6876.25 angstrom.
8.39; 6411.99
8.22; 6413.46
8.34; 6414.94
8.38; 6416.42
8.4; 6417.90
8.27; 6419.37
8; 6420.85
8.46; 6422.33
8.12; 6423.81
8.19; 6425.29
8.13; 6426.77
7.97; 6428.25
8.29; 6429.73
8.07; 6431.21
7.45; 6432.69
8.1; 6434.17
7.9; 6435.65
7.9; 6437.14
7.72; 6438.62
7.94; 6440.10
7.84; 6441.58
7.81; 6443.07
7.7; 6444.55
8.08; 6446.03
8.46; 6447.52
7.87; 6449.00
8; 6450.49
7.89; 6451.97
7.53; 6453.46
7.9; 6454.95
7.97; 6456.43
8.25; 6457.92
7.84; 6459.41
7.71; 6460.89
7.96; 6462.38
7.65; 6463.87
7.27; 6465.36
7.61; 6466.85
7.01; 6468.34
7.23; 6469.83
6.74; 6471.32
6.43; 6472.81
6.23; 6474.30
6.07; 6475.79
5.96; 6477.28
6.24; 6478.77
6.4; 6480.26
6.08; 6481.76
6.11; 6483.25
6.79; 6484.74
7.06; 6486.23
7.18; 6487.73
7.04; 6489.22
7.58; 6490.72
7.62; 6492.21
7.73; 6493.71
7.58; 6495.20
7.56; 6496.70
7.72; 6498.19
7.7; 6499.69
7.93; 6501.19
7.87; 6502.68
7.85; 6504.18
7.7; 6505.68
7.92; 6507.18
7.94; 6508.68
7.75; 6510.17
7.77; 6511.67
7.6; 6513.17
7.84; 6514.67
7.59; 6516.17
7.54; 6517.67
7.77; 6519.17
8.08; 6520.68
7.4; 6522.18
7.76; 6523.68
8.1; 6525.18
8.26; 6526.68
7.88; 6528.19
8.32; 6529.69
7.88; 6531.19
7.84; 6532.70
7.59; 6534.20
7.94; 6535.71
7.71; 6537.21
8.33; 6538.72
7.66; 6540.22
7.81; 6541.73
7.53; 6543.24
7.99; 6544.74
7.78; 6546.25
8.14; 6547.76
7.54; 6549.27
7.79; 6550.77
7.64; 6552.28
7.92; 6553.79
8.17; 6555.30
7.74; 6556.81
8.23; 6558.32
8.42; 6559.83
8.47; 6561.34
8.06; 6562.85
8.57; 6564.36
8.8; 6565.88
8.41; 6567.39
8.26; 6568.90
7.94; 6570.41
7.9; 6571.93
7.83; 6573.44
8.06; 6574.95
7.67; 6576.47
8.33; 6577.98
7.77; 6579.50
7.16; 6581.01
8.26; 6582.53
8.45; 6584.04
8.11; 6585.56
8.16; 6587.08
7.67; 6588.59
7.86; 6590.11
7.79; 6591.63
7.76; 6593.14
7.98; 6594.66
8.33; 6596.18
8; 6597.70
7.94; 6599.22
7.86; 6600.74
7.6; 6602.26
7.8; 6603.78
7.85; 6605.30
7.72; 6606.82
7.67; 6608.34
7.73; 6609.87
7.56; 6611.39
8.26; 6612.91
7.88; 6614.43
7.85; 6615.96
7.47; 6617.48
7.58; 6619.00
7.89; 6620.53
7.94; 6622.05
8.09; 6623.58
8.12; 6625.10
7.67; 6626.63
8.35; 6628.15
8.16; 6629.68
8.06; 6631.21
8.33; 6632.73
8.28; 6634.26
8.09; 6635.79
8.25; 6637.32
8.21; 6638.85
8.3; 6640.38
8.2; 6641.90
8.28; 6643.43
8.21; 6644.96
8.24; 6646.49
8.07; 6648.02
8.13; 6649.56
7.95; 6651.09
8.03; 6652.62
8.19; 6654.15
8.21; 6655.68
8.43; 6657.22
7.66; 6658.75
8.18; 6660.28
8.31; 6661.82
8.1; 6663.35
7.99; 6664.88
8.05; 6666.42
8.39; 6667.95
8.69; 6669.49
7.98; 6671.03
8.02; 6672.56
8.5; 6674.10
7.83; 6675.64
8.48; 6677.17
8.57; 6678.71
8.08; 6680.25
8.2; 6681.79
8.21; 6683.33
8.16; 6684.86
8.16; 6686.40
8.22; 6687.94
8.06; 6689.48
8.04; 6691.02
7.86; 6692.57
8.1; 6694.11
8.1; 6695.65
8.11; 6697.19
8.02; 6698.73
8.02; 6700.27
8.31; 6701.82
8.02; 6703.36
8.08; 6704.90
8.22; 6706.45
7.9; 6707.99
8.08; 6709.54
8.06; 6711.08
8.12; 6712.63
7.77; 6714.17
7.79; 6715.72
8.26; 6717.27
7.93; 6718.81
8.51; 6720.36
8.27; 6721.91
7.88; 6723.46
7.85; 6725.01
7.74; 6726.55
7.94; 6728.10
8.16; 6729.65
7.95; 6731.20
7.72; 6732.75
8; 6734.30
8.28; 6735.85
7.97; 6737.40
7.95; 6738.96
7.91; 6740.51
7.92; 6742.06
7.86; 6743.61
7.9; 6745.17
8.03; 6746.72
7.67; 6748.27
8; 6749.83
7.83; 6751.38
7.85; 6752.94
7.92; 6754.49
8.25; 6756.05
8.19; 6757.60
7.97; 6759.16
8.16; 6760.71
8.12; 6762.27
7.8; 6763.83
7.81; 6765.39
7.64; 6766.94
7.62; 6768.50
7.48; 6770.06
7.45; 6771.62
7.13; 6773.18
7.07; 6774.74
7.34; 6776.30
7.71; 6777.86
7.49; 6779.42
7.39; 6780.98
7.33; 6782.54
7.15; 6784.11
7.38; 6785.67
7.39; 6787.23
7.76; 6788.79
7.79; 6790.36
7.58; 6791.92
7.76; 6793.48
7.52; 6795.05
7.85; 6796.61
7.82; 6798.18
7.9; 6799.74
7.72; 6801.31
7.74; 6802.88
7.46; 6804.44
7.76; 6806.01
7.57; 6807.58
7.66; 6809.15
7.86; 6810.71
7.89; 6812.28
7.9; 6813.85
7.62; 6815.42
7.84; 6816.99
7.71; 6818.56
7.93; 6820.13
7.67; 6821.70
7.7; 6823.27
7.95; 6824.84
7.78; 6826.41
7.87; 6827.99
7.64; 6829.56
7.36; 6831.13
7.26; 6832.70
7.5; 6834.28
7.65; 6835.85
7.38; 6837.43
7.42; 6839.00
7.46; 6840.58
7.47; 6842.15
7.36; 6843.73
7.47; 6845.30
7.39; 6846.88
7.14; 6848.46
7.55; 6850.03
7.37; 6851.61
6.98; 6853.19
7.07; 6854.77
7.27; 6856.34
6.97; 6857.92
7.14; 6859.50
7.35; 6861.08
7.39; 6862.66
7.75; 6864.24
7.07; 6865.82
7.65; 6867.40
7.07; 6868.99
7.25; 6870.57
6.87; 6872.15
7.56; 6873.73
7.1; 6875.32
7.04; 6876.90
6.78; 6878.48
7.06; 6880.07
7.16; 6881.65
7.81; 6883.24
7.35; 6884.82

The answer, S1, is -0.06 mag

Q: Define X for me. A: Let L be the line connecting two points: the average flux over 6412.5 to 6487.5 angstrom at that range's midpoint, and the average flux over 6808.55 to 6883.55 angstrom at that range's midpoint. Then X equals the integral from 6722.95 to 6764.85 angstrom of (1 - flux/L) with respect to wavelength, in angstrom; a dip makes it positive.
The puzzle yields -2.69 angstrom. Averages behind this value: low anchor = 7.59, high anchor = 7.44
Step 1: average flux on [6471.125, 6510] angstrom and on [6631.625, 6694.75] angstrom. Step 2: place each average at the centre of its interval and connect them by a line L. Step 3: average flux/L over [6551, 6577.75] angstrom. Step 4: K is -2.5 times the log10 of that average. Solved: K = -0.07 mag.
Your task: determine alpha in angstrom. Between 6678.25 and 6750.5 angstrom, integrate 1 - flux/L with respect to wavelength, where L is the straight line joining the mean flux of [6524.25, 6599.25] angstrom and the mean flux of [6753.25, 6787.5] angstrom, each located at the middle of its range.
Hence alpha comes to -2.88 angstrom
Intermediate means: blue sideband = 8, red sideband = 7.63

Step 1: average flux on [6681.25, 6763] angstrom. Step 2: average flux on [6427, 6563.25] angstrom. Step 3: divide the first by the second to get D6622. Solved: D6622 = 1.0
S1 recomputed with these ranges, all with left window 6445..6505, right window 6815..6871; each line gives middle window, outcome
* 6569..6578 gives -0.08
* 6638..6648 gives -0.12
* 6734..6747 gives -0.08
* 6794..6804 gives -0.04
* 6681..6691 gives -0.11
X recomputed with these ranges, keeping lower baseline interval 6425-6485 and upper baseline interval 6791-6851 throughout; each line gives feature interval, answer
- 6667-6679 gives -1.15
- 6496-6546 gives -2.15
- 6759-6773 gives -0.25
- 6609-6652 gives -2.80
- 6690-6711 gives -1.35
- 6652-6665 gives -0.98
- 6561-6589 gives -2.14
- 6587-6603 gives -0.77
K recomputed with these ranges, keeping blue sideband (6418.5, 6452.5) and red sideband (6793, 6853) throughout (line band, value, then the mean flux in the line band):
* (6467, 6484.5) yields 0.228 mag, 6.46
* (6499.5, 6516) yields 0.019 mag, 7.8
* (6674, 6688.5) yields -0.064 mag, 8.23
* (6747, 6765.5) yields -0.039 mag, 7.97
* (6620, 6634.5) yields -0.037 mag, 8.09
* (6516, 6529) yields 0.013 mag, 7.83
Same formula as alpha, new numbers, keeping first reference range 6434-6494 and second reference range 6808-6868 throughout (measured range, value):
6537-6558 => -1.3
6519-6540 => -1.5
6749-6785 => -1.0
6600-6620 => -0.9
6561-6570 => -1.2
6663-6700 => -3.5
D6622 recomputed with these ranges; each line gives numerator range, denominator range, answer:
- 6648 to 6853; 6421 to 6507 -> 1.04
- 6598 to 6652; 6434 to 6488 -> 1.09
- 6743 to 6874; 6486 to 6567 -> 0.97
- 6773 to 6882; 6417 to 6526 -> 0.98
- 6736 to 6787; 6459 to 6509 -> 1.07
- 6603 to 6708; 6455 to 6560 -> 1.07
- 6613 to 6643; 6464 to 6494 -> 1.18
